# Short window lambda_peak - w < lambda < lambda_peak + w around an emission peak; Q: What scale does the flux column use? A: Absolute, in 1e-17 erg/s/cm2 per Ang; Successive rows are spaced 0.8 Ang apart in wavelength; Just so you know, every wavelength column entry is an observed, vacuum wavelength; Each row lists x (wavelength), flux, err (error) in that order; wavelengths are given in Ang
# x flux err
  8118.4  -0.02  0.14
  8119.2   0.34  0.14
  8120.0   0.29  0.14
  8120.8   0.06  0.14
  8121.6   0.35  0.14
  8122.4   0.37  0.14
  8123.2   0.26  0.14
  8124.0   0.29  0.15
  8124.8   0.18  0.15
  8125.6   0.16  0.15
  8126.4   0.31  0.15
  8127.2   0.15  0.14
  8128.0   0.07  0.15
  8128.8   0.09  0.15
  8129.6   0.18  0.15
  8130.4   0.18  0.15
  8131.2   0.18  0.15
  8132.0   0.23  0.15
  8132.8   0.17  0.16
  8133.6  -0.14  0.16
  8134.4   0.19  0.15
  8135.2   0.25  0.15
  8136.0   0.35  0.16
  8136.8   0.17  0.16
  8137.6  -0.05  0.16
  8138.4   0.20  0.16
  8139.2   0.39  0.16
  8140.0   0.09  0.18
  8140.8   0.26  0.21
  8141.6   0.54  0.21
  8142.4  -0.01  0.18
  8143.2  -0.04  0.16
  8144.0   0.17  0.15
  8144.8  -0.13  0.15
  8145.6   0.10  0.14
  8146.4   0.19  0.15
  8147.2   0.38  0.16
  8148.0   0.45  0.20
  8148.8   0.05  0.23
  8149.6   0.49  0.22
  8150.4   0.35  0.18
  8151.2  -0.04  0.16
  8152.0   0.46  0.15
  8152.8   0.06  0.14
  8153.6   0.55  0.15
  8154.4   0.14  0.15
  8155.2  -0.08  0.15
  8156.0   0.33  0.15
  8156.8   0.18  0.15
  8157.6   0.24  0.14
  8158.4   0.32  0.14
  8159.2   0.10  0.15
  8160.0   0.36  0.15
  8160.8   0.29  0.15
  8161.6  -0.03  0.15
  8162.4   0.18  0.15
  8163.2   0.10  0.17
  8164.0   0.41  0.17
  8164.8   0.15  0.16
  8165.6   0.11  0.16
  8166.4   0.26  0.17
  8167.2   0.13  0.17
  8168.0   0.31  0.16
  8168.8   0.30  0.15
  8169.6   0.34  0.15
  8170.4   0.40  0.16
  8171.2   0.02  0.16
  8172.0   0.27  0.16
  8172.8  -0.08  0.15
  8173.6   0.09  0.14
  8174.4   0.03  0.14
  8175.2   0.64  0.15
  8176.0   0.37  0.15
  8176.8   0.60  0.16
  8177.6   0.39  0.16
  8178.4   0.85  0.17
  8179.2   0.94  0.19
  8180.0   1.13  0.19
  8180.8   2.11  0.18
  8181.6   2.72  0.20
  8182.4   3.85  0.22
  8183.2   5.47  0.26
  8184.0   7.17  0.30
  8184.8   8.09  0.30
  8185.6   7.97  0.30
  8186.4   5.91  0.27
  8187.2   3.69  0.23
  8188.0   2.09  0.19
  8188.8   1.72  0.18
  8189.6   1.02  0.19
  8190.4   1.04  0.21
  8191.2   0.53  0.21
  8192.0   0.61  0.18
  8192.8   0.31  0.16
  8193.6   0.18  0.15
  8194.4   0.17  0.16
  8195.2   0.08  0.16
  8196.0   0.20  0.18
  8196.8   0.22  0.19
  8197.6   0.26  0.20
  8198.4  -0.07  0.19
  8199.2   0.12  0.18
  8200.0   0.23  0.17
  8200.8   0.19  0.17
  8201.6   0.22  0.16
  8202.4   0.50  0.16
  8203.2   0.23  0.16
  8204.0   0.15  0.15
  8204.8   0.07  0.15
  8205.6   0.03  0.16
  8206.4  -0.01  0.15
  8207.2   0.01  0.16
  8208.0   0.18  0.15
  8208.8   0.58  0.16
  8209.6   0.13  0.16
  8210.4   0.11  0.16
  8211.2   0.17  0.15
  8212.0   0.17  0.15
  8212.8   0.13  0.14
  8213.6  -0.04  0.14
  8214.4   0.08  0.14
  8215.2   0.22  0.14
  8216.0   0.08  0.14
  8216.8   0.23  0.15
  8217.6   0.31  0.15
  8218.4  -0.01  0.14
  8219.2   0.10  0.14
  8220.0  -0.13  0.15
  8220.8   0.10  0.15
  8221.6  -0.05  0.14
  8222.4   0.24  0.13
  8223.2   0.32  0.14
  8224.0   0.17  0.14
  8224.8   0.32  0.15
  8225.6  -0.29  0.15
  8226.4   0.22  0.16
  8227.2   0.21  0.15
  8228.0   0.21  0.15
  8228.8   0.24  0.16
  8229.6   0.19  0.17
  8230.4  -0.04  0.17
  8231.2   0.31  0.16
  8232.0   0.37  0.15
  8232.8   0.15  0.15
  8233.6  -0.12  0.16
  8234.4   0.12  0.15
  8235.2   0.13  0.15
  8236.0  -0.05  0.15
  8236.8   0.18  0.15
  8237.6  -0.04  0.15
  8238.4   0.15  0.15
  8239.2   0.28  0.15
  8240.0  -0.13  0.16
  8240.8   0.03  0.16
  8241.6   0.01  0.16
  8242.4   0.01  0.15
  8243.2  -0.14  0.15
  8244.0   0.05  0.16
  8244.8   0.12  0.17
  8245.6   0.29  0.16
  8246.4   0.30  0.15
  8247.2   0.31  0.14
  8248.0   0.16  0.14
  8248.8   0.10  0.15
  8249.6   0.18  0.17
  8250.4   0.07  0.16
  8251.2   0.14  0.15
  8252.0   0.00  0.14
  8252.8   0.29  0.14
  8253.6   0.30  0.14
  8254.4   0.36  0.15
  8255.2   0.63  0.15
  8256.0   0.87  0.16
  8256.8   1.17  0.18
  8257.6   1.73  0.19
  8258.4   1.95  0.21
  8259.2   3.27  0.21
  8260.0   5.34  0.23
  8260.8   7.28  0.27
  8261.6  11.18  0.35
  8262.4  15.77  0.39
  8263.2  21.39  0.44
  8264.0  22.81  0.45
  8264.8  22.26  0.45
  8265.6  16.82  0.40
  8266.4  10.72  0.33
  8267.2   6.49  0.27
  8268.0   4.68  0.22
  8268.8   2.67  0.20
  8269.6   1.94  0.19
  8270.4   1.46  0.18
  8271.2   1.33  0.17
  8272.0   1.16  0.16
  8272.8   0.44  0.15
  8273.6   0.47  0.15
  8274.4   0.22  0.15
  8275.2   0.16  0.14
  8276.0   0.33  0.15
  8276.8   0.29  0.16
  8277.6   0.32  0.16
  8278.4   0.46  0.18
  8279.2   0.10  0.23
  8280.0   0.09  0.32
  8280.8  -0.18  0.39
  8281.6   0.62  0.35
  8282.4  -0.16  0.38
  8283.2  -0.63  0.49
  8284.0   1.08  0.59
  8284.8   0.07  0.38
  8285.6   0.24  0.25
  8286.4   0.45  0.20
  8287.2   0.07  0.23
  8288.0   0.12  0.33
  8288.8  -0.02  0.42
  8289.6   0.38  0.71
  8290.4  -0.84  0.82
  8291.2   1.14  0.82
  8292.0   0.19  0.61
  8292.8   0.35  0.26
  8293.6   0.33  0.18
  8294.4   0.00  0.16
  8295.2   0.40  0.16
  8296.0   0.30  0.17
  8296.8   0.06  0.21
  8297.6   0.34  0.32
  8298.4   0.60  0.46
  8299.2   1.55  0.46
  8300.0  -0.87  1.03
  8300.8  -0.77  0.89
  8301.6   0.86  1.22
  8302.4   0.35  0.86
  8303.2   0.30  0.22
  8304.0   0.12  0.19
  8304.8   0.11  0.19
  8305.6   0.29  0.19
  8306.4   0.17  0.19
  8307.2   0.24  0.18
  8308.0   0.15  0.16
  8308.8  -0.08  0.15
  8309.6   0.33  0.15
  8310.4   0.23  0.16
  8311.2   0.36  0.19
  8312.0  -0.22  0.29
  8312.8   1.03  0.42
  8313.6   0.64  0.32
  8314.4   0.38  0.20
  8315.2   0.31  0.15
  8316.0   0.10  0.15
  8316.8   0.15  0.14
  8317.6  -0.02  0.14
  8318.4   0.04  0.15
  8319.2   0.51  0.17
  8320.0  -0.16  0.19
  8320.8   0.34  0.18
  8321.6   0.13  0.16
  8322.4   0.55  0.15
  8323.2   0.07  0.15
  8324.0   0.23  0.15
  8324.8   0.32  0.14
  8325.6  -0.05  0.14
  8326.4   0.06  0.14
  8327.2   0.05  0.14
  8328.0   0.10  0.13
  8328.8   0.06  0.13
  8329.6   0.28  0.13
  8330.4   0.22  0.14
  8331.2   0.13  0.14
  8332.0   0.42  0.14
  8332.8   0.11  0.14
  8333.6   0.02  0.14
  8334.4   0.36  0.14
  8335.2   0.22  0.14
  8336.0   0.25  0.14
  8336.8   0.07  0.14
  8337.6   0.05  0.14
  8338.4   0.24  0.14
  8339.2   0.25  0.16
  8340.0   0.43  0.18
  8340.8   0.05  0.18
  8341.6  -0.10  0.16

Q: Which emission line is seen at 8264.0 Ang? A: [O III]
